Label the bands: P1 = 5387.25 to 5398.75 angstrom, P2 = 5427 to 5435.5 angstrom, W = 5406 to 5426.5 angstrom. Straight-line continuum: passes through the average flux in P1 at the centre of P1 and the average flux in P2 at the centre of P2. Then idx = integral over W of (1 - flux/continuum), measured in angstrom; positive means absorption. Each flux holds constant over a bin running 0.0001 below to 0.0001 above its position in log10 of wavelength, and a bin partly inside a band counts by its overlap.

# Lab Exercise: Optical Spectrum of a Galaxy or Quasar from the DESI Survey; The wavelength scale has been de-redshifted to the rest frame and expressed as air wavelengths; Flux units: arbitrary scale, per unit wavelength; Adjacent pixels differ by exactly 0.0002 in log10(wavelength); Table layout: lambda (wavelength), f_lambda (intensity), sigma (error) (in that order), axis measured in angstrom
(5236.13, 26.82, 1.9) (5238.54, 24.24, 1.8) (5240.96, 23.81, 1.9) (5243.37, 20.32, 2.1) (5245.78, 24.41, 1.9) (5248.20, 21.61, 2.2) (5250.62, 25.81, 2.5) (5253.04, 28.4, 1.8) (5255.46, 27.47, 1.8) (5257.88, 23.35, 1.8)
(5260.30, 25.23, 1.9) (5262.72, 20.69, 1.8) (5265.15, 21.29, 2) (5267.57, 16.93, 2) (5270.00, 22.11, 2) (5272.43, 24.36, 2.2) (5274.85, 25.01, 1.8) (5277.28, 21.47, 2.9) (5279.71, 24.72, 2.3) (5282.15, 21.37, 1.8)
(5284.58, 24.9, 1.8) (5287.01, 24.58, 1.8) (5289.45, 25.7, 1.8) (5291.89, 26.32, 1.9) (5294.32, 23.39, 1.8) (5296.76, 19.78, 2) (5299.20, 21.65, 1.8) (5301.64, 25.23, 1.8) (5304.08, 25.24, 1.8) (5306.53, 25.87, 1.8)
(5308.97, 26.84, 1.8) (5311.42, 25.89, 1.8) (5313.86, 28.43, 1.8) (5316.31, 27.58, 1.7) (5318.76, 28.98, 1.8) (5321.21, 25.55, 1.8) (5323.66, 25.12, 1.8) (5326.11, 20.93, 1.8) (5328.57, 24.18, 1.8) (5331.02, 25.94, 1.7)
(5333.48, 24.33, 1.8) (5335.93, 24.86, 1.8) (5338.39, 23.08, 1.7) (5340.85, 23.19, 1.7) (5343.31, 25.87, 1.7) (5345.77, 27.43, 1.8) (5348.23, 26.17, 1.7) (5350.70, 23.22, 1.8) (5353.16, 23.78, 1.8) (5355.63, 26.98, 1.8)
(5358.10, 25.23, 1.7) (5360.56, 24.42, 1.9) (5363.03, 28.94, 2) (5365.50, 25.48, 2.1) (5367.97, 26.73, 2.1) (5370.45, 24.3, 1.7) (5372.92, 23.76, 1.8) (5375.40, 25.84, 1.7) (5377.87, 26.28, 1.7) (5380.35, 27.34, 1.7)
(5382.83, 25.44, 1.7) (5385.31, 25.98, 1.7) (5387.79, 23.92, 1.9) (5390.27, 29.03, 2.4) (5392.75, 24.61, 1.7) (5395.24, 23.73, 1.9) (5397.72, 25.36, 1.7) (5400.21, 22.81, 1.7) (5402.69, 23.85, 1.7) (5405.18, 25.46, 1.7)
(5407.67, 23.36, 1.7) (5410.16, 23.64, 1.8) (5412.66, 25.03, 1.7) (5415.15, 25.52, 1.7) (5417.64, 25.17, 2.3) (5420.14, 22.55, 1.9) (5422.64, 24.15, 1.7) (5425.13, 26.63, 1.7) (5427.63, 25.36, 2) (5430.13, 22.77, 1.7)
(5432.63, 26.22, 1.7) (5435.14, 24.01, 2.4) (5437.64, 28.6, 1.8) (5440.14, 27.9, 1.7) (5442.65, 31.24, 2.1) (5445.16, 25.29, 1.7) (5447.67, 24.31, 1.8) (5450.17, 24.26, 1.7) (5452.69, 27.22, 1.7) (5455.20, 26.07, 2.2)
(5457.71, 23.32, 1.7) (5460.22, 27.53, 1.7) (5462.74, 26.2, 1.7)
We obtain 0.3 angstrom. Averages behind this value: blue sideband 25.4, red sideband 24.6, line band 24.5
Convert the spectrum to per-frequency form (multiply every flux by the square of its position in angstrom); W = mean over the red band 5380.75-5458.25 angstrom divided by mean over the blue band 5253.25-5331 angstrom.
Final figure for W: 1.09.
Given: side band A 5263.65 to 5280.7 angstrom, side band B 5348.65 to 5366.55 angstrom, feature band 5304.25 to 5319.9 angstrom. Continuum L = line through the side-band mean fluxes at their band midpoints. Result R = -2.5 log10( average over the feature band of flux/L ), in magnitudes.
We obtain -0.144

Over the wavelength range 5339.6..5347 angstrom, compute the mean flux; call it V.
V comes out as 25.5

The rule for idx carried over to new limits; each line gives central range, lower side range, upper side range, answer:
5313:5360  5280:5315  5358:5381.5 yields 0.05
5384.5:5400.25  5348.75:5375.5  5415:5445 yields 0.21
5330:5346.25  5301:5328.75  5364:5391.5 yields 0.66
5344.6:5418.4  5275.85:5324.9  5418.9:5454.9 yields 0.38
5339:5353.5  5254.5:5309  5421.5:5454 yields -0.22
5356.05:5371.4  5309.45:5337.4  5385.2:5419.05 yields -0.46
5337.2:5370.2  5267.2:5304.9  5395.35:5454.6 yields -1.48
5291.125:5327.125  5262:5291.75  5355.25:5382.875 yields -1.76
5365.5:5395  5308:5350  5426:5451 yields 0.10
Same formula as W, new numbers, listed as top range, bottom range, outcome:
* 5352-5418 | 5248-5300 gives 1.12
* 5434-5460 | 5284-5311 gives 1.13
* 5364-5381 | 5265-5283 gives 1.20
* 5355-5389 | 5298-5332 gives 1.03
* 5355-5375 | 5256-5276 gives 1.18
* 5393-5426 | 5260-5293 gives 1.11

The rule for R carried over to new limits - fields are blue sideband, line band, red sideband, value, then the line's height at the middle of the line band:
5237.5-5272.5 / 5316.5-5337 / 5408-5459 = -0.043 mag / 24.2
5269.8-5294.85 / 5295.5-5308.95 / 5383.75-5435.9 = 0.016 mag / 24.2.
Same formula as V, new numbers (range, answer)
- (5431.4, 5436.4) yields 25.1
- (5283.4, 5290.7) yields 25.1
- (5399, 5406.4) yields 24.1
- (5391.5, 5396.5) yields 24.2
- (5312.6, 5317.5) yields 28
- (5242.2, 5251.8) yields 23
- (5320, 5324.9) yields 25.3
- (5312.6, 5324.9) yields 27.1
